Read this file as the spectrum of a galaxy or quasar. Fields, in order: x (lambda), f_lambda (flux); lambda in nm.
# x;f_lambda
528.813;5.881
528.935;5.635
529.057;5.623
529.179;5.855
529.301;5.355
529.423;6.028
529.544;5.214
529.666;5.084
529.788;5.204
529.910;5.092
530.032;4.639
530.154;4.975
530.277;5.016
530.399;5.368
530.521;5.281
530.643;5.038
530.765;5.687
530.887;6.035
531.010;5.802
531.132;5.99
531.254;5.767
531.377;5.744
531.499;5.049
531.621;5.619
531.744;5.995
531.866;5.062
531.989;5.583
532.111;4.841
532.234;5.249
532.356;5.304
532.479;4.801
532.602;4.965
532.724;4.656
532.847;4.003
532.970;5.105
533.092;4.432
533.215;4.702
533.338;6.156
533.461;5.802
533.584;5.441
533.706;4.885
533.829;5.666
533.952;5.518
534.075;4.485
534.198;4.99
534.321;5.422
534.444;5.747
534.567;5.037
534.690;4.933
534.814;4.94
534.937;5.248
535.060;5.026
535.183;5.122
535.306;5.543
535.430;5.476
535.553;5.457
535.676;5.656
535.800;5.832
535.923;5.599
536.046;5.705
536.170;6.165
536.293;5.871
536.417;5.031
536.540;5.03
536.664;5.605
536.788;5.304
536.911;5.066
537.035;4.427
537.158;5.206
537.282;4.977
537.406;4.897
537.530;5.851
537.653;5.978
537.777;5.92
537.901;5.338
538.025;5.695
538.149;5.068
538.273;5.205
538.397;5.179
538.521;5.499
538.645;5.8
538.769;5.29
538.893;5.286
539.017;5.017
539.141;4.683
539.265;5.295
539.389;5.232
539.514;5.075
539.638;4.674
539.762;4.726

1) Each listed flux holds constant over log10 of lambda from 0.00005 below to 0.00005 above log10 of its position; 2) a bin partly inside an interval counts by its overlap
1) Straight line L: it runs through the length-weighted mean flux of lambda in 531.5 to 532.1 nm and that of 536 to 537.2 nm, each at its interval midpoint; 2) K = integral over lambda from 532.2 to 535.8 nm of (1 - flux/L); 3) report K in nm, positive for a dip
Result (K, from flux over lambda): 0.15 nm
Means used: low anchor 5.45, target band 5.18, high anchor 5.34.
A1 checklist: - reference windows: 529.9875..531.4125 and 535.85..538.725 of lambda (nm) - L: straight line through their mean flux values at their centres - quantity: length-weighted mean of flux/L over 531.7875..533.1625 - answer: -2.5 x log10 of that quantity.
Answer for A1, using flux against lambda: 0.11 mag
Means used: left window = 5.45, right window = 5.41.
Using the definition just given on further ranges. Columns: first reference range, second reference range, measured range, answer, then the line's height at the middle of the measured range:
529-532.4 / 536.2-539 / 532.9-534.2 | 0.04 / 5.38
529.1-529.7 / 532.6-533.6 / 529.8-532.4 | -0.02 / 5.3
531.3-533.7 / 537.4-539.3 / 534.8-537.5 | -0.01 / 5.31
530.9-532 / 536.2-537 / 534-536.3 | 0.01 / 5.41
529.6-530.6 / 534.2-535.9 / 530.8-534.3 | -0.02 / 5.21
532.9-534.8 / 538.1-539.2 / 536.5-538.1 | -0.02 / 5.22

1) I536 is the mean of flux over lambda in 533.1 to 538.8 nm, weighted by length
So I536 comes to 5.36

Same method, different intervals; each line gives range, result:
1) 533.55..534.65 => 5.24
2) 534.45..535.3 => 5.13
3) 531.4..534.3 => 5.16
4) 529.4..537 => 5.3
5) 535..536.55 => 5.52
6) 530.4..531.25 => 5.63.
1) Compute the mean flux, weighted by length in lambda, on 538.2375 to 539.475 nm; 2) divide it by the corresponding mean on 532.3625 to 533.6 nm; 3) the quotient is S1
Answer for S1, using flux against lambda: 1.05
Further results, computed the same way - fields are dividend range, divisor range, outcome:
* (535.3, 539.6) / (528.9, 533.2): 1.02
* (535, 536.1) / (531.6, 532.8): 1.06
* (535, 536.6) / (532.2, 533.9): 1.08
